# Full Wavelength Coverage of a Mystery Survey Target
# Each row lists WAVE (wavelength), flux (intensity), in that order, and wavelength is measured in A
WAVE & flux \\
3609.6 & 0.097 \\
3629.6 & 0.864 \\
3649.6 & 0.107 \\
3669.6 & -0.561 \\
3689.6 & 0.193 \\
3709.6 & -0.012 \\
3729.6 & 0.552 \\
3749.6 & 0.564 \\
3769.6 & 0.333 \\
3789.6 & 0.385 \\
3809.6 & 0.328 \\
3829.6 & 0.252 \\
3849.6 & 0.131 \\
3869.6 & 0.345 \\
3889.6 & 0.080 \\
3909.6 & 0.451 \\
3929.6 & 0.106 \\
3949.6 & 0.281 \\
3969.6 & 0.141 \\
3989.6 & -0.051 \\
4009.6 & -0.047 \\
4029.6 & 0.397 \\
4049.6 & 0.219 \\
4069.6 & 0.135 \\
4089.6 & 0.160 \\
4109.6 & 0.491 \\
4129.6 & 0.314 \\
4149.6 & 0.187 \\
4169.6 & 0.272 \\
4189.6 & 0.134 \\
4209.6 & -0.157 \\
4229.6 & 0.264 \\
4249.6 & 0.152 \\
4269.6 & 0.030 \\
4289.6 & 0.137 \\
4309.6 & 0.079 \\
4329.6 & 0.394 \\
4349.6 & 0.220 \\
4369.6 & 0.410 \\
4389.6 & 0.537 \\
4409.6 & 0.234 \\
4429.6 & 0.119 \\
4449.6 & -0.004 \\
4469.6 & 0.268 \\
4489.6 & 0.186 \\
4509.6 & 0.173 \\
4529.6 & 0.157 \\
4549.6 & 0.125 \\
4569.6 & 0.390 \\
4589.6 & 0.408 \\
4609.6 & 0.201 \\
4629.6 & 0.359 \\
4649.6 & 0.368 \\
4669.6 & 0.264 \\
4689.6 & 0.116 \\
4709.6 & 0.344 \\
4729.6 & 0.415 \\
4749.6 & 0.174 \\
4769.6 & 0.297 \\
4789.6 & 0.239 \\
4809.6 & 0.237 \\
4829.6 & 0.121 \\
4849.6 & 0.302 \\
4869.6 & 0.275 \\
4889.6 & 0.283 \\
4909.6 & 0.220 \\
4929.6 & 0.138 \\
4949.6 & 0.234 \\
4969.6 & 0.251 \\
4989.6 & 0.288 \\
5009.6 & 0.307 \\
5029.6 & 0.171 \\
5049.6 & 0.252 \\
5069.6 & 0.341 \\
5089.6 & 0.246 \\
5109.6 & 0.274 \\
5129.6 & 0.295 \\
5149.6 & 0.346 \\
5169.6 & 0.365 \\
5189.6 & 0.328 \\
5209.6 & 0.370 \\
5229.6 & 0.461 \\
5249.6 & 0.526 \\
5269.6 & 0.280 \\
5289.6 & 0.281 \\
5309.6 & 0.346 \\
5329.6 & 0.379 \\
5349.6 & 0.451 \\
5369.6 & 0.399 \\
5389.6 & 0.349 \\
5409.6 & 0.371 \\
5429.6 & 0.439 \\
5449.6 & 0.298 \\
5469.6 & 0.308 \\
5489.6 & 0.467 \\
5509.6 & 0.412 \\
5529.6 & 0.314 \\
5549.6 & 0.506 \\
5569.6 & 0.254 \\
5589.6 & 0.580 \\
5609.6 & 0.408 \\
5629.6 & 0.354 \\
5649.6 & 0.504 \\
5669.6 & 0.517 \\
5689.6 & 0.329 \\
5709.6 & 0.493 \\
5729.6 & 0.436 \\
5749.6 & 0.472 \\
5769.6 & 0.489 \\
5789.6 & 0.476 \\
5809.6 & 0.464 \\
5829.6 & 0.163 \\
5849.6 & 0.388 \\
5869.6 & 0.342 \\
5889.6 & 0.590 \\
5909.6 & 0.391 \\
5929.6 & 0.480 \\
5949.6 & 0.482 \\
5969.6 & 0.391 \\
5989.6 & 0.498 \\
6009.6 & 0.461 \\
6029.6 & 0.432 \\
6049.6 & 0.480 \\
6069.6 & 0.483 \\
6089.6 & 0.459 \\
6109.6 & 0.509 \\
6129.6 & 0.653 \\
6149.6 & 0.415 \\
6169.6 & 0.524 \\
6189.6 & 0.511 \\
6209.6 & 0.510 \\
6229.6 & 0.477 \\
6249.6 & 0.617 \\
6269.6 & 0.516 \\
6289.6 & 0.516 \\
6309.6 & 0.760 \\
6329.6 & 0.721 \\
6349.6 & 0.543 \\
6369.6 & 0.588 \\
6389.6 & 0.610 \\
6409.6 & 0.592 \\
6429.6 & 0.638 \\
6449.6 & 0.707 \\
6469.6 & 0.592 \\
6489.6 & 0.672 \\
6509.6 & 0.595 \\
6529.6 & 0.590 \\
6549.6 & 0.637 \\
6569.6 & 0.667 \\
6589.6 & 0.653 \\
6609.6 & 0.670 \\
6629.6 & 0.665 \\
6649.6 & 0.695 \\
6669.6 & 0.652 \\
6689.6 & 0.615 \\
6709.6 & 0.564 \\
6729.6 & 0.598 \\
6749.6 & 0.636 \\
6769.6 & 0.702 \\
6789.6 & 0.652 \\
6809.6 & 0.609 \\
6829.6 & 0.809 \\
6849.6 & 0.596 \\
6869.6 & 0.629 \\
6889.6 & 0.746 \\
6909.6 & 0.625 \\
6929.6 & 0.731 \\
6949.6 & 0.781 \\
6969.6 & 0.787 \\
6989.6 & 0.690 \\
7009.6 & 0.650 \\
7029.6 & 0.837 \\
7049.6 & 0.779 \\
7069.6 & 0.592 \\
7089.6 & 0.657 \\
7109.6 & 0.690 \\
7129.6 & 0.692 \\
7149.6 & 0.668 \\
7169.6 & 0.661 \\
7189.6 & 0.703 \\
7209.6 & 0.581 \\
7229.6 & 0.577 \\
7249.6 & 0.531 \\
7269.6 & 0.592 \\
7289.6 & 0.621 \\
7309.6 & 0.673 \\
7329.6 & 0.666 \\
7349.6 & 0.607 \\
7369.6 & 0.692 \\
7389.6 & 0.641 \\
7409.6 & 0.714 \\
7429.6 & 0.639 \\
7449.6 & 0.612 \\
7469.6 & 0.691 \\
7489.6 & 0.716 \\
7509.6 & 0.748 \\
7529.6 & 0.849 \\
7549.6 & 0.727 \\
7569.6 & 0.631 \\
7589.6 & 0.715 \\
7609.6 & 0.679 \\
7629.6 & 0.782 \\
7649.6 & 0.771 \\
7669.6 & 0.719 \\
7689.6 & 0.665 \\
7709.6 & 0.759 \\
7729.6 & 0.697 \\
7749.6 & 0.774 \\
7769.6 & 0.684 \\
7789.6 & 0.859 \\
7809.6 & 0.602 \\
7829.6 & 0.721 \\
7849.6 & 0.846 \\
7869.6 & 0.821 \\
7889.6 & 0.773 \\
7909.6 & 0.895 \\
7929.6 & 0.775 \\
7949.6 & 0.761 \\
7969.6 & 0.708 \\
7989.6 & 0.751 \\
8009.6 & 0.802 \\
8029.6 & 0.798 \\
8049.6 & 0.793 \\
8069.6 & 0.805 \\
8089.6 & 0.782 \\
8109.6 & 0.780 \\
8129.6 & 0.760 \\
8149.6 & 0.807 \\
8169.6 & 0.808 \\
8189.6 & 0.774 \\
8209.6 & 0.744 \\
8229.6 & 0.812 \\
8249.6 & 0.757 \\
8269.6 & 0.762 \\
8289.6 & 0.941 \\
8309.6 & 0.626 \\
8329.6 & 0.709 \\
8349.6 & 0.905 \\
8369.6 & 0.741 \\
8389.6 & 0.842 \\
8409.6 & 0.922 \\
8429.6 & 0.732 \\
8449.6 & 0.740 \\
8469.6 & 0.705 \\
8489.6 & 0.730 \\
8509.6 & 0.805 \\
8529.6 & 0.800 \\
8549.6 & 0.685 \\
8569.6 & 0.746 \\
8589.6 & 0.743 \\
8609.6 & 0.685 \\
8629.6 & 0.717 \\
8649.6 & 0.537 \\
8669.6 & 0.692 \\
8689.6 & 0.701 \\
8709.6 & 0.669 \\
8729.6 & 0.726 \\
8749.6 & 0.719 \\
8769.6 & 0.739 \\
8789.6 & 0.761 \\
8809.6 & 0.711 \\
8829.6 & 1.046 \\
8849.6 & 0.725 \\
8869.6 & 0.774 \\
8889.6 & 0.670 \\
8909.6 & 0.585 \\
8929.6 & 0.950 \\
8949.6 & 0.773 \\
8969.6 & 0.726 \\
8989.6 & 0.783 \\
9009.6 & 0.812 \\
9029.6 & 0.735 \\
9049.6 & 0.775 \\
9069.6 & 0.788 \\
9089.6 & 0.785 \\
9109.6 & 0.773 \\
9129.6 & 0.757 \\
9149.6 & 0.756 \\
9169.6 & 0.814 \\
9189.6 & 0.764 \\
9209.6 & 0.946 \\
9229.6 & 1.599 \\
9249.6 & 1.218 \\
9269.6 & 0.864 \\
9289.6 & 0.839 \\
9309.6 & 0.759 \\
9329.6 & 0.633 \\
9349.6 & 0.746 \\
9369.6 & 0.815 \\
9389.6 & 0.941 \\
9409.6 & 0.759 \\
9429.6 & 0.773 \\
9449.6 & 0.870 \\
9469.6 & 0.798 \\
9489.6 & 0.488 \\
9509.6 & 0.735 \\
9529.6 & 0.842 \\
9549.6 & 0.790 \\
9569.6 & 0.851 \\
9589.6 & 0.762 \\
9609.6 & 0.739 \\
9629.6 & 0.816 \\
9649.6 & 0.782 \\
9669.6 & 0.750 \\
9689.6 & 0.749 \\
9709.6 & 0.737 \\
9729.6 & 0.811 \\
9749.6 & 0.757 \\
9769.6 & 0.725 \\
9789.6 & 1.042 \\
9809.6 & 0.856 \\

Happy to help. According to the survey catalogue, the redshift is 0.41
